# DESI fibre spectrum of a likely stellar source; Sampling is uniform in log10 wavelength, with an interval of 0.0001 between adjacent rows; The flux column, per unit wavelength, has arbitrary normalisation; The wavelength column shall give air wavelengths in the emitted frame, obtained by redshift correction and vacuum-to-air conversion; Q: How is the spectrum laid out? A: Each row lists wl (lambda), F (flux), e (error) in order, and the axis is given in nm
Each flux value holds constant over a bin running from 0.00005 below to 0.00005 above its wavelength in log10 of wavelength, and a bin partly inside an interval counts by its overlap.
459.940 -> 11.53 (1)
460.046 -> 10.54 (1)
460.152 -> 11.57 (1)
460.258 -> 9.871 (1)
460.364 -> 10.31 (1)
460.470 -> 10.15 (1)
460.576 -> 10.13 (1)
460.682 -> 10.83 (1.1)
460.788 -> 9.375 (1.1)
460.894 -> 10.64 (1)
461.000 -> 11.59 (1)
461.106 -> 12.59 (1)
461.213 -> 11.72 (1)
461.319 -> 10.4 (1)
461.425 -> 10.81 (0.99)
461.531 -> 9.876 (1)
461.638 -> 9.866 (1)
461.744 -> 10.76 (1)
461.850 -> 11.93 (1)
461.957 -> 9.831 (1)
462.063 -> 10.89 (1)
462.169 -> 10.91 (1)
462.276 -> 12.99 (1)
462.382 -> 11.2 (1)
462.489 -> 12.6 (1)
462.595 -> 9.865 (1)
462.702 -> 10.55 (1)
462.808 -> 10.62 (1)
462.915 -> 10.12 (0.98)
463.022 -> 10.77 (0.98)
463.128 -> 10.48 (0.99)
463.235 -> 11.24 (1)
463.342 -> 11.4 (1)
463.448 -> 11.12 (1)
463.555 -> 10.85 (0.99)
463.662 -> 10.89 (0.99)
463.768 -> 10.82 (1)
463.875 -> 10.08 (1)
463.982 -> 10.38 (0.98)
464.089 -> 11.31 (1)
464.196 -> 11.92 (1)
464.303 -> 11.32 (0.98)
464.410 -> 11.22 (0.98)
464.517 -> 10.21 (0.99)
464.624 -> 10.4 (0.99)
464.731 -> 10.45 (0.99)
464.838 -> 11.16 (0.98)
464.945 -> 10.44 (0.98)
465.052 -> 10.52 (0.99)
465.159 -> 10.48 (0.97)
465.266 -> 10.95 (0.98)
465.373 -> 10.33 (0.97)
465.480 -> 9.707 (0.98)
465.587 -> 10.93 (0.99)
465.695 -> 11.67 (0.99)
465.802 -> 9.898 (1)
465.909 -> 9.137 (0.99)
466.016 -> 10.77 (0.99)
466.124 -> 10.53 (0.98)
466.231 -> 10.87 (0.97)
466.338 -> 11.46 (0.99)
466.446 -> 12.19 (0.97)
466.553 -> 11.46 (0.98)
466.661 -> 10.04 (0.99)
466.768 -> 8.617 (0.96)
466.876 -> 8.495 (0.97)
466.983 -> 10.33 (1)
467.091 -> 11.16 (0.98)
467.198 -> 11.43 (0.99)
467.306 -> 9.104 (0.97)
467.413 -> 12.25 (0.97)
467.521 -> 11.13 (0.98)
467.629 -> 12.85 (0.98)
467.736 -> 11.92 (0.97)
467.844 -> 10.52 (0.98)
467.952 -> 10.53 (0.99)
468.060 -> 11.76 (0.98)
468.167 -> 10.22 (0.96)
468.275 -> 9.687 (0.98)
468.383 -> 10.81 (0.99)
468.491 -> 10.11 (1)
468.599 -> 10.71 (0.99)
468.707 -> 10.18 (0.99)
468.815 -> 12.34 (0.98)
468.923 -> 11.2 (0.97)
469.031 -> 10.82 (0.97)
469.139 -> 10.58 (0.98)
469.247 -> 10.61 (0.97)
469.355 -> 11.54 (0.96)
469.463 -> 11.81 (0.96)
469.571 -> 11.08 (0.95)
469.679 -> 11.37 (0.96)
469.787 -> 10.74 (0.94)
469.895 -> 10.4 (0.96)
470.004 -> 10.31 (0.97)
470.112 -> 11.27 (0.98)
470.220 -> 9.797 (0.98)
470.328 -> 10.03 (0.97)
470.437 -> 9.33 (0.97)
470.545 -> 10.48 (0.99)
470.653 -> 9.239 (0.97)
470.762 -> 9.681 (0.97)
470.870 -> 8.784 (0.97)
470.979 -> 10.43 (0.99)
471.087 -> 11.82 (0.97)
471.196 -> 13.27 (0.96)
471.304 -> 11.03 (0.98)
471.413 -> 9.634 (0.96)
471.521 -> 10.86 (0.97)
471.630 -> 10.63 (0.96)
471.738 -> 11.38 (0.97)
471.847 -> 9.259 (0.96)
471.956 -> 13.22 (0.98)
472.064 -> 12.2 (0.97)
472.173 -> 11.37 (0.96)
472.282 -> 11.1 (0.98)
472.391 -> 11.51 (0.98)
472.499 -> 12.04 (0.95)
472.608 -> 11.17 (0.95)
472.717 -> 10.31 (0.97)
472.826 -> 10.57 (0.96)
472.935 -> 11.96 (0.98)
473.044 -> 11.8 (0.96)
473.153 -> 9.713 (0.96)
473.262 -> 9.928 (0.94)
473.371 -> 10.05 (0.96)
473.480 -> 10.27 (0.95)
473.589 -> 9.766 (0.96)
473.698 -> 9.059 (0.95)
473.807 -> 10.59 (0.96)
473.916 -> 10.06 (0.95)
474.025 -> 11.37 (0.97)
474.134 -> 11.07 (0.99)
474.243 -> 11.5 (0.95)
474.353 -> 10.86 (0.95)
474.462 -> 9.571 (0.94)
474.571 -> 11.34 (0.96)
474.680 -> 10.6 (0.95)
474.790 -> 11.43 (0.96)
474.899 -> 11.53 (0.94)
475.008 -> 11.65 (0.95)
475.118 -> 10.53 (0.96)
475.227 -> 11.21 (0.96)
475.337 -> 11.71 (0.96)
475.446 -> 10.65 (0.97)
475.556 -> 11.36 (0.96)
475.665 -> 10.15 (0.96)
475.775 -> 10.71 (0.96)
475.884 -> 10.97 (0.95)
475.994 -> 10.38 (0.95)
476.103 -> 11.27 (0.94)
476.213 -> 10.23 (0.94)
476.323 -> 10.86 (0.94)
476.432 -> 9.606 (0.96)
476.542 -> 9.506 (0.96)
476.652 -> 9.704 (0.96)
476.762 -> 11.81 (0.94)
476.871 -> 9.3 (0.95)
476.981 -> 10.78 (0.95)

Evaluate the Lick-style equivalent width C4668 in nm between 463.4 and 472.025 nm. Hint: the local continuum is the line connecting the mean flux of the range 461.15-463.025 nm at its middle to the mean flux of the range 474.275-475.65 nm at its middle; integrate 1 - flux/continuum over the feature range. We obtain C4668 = 0.16 nm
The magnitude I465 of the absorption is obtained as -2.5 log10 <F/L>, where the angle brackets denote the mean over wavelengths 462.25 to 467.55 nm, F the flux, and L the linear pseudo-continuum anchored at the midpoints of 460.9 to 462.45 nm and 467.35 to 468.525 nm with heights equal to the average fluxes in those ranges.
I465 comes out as 0.03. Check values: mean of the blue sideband 11.1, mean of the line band 10.7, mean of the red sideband 11.1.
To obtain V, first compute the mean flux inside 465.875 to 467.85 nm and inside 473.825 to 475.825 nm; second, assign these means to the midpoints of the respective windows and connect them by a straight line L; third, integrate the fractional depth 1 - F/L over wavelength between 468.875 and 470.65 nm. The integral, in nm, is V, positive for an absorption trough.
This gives 0.03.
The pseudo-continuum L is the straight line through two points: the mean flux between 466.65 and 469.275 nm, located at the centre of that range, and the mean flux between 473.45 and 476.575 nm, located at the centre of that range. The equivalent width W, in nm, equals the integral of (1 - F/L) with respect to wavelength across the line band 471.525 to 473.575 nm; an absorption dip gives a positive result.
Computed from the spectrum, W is -0.06 nm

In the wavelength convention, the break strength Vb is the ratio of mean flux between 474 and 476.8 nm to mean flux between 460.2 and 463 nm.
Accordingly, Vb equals 1.00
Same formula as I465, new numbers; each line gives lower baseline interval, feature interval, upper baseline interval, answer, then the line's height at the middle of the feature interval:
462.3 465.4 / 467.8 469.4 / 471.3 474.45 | 0.01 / 10.8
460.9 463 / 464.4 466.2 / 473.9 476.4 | 0.05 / 11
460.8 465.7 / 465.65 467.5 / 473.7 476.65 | 0.03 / 10.8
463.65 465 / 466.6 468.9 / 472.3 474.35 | 0.01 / 10.8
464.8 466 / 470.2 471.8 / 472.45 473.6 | 0.02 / 10.6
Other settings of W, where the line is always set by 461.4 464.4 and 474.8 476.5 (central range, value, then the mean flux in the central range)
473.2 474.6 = 0.06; 10.4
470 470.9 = 0.08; 9.89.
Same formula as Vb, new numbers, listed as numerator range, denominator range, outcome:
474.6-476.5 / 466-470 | 1.00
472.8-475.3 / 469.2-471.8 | 1.01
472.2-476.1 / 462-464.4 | 0.98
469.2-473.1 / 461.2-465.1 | 1.00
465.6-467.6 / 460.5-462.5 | 0.97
